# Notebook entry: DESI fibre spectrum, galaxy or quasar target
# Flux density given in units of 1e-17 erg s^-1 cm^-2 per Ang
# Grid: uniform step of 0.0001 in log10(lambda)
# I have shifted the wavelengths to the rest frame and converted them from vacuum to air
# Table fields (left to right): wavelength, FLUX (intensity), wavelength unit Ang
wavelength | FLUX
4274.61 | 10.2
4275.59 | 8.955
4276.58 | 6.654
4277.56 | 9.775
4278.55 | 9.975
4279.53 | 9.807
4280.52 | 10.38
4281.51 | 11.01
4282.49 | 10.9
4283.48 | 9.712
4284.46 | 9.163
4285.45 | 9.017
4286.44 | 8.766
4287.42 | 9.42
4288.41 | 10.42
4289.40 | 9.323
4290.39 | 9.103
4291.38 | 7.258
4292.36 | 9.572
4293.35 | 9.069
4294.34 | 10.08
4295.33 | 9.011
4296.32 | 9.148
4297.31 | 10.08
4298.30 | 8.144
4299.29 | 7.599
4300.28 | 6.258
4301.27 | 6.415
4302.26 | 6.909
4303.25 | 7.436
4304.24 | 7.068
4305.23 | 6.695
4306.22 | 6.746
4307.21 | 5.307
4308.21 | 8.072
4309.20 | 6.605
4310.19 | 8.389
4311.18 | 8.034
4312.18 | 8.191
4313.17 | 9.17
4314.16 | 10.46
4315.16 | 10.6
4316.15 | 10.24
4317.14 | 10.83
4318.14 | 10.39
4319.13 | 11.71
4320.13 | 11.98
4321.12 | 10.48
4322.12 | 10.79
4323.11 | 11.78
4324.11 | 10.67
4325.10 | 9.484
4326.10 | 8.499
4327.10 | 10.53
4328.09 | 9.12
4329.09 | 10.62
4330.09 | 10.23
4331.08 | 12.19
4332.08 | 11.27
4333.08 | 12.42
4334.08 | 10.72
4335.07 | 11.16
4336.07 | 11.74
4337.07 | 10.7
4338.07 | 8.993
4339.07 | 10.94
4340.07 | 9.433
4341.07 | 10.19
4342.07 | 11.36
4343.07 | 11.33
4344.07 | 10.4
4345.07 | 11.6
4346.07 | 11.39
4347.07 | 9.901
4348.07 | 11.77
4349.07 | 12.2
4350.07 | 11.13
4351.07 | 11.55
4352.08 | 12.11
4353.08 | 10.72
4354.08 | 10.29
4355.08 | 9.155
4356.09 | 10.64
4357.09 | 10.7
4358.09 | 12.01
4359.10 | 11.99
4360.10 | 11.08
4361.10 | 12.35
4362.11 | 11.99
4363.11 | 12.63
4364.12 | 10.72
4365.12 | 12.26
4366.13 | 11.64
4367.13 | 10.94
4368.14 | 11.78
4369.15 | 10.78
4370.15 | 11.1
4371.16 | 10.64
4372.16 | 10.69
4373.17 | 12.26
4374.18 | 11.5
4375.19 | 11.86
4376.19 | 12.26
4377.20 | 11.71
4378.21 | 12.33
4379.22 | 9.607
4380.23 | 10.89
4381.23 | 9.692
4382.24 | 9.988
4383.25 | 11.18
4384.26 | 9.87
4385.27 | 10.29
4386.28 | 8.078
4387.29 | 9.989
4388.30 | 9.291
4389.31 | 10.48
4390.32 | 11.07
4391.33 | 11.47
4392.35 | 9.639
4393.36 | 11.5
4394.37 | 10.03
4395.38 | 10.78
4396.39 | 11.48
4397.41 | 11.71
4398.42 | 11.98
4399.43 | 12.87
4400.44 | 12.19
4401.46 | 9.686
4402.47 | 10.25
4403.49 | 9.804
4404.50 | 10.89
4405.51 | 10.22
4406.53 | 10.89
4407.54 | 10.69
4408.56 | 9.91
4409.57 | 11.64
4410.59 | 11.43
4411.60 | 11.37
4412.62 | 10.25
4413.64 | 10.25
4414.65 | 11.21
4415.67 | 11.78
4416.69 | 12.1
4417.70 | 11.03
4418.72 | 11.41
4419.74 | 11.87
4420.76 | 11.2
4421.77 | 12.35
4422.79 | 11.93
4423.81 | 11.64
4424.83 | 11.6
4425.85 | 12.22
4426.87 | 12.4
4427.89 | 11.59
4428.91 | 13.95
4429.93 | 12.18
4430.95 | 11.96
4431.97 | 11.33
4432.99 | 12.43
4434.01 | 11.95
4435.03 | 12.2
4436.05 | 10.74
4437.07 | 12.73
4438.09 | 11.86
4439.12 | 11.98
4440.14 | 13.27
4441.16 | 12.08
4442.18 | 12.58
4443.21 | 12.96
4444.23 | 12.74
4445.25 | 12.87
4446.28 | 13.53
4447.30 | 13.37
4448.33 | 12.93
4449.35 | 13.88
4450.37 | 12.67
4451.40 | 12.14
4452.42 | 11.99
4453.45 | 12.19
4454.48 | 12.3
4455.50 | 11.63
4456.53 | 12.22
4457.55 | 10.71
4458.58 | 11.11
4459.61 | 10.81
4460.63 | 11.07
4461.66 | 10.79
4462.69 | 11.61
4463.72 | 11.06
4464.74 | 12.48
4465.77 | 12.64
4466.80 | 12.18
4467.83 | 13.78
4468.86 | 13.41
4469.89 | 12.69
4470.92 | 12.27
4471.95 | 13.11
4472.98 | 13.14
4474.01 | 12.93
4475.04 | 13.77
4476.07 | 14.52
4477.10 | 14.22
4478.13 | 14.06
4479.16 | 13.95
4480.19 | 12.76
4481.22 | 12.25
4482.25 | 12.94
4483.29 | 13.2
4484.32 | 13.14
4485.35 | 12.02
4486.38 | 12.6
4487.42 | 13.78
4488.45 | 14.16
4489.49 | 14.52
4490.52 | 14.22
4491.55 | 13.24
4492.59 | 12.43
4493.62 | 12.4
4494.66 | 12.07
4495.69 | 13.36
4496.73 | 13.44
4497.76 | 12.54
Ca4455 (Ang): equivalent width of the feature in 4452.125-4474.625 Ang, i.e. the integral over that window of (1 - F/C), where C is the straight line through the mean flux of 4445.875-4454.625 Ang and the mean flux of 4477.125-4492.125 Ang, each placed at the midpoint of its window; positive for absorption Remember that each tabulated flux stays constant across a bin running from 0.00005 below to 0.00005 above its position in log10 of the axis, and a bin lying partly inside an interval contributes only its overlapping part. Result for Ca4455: 1.6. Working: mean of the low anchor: 12.8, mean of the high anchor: 13.4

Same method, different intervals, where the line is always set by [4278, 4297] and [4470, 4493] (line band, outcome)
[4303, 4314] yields 2.7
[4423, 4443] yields 0.4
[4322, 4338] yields -0.5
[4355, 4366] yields -0.5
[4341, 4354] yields -0.6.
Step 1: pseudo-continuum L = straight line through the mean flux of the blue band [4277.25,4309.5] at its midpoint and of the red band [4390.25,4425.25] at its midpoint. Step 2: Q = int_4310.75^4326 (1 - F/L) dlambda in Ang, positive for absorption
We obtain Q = -1.8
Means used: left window 8.61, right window 11.1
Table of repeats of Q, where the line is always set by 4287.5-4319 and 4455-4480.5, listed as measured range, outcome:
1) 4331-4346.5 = -2.6 Ang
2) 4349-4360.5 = -1.6 Ang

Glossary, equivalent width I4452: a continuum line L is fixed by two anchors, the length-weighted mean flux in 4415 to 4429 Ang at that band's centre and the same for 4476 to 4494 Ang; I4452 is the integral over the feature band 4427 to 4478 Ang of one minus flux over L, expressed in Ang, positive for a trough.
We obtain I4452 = 0.57 Ang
